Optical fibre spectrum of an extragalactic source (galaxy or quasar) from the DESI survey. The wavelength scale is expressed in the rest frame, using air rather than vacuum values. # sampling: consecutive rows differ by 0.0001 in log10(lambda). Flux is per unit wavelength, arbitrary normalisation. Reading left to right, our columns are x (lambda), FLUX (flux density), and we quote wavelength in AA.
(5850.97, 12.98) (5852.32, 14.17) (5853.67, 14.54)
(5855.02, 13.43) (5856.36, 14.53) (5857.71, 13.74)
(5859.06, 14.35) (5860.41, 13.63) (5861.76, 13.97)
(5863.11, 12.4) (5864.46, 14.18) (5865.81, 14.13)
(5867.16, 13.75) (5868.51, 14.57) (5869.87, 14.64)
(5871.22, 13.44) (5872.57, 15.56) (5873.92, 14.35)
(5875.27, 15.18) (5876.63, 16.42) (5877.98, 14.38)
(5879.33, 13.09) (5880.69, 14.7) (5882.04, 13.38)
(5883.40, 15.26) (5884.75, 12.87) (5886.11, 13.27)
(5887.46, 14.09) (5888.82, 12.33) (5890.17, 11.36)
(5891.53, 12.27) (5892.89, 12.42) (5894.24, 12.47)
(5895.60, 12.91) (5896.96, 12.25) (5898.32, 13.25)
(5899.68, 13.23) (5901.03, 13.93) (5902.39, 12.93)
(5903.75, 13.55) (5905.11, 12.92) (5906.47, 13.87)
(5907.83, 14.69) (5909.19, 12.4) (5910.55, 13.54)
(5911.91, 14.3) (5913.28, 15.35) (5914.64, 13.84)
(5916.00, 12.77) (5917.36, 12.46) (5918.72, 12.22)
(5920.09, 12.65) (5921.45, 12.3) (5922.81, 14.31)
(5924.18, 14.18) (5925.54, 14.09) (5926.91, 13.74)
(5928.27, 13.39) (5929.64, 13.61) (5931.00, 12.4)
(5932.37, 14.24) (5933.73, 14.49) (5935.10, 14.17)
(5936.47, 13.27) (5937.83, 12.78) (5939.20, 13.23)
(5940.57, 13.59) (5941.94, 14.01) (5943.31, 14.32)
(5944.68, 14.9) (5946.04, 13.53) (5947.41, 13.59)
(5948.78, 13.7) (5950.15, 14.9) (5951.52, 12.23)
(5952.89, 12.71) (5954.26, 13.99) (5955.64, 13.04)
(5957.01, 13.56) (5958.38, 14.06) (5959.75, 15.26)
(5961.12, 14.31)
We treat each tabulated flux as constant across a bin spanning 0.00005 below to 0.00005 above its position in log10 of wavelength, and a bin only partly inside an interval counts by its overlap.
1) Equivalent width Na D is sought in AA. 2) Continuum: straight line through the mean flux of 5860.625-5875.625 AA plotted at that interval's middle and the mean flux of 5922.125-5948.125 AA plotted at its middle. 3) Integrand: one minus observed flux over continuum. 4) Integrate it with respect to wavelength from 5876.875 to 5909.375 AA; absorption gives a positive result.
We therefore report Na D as 1.68 AA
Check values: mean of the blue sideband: 14.2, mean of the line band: 13.3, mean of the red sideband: 13.8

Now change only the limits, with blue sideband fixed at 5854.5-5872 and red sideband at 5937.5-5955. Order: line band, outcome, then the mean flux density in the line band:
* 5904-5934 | 0.49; 13.5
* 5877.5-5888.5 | 0.03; 13.8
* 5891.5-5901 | 0.70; 12.8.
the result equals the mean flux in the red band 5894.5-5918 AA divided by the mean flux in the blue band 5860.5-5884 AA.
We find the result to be 0.94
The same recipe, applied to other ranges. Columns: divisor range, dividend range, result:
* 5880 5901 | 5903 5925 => 1.03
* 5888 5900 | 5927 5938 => 1.09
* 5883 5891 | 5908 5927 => 1.03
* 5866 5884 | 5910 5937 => 0.94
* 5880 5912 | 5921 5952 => 1.04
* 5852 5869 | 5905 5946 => 0.98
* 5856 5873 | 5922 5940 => 0.97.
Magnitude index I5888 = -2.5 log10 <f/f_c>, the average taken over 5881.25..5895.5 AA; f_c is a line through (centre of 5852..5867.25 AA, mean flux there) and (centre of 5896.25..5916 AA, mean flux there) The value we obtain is 0.06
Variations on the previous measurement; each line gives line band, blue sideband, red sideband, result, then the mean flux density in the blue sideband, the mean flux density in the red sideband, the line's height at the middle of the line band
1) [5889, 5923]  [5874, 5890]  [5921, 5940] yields 0.057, 14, 13.6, 13.8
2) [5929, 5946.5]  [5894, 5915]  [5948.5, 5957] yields -0.025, 13.5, 13.4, 13.4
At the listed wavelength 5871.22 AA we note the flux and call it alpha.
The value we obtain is 13.44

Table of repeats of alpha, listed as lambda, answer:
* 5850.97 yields 12.98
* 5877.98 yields 14.38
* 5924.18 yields 14.18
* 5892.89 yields 12.42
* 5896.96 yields 12.25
